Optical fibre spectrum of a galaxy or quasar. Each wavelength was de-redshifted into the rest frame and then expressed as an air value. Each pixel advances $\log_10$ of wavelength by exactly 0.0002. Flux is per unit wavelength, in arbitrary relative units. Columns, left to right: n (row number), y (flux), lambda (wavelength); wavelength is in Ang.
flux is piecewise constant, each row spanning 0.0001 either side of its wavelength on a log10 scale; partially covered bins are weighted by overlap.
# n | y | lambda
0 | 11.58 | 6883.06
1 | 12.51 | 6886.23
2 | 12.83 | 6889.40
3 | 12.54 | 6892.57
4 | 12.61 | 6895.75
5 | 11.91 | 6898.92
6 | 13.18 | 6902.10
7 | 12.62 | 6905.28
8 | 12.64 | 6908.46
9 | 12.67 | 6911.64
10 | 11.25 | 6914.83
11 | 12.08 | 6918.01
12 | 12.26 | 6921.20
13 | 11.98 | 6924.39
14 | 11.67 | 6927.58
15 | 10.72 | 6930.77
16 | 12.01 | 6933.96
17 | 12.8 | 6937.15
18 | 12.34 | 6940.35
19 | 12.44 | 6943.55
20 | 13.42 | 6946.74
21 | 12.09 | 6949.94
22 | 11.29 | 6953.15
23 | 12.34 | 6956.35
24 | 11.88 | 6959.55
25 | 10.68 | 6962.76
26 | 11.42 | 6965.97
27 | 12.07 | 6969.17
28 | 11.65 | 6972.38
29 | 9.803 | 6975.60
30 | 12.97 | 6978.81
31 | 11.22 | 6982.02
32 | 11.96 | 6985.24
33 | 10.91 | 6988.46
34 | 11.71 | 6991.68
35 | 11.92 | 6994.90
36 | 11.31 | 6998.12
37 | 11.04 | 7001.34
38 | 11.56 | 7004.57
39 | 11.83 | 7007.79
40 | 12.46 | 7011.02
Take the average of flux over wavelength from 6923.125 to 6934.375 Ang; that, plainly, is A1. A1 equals 11.5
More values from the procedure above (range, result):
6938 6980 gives 11.9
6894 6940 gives 12.2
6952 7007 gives 11.5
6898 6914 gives 12.6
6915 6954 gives 12.1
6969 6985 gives 11.5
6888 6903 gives 12.6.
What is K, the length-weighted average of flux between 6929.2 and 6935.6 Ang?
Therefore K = 11.4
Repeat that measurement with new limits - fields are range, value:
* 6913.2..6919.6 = 11.7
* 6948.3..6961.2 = 11.9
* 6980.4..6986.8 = 11.6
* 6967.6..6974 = 11.8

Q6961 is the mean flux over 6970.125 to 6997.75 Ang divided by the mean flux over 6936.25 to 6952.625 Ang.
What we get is 0.9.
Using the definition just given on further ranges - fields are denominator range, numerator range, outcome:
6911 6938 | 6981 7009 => 0.97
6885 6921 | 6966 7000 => 0.93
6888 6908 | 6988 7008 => 0.91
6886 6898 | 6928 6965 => 0.95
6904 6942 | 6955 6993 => 0.96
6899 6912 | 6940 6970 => 0.94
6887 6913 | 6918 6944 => 0.95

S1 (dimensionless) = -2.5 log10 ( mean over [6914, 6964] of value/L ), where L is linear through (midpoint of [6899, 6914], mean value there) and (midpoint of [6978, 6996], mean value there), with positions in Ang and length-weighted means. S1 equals 0.02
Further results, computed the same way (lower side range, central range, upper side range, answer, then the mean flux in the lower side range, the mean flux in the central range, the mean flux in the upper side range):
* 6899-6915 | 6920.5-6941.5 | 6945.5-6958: 0.04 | 12.5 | 11.9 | 12.2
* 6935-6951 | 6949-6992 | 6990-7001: 0.05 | 12.6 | 11.6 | 11.6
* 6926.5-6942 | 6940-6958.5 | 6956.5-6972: -0.05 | 11.9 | 12.3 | 11.6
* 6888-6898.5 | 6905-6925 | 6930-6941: 0.01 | 12.6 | 12.2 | 12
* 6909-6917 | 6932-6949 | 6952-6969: -0.07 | 12.1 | 12.5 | 11.6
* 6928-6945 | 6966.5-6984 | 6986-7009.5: 0.01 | 12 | 11.5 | 11.5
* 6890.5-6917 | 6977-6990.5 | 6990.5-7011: 0.00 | 12.4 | 11.7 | 11.6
